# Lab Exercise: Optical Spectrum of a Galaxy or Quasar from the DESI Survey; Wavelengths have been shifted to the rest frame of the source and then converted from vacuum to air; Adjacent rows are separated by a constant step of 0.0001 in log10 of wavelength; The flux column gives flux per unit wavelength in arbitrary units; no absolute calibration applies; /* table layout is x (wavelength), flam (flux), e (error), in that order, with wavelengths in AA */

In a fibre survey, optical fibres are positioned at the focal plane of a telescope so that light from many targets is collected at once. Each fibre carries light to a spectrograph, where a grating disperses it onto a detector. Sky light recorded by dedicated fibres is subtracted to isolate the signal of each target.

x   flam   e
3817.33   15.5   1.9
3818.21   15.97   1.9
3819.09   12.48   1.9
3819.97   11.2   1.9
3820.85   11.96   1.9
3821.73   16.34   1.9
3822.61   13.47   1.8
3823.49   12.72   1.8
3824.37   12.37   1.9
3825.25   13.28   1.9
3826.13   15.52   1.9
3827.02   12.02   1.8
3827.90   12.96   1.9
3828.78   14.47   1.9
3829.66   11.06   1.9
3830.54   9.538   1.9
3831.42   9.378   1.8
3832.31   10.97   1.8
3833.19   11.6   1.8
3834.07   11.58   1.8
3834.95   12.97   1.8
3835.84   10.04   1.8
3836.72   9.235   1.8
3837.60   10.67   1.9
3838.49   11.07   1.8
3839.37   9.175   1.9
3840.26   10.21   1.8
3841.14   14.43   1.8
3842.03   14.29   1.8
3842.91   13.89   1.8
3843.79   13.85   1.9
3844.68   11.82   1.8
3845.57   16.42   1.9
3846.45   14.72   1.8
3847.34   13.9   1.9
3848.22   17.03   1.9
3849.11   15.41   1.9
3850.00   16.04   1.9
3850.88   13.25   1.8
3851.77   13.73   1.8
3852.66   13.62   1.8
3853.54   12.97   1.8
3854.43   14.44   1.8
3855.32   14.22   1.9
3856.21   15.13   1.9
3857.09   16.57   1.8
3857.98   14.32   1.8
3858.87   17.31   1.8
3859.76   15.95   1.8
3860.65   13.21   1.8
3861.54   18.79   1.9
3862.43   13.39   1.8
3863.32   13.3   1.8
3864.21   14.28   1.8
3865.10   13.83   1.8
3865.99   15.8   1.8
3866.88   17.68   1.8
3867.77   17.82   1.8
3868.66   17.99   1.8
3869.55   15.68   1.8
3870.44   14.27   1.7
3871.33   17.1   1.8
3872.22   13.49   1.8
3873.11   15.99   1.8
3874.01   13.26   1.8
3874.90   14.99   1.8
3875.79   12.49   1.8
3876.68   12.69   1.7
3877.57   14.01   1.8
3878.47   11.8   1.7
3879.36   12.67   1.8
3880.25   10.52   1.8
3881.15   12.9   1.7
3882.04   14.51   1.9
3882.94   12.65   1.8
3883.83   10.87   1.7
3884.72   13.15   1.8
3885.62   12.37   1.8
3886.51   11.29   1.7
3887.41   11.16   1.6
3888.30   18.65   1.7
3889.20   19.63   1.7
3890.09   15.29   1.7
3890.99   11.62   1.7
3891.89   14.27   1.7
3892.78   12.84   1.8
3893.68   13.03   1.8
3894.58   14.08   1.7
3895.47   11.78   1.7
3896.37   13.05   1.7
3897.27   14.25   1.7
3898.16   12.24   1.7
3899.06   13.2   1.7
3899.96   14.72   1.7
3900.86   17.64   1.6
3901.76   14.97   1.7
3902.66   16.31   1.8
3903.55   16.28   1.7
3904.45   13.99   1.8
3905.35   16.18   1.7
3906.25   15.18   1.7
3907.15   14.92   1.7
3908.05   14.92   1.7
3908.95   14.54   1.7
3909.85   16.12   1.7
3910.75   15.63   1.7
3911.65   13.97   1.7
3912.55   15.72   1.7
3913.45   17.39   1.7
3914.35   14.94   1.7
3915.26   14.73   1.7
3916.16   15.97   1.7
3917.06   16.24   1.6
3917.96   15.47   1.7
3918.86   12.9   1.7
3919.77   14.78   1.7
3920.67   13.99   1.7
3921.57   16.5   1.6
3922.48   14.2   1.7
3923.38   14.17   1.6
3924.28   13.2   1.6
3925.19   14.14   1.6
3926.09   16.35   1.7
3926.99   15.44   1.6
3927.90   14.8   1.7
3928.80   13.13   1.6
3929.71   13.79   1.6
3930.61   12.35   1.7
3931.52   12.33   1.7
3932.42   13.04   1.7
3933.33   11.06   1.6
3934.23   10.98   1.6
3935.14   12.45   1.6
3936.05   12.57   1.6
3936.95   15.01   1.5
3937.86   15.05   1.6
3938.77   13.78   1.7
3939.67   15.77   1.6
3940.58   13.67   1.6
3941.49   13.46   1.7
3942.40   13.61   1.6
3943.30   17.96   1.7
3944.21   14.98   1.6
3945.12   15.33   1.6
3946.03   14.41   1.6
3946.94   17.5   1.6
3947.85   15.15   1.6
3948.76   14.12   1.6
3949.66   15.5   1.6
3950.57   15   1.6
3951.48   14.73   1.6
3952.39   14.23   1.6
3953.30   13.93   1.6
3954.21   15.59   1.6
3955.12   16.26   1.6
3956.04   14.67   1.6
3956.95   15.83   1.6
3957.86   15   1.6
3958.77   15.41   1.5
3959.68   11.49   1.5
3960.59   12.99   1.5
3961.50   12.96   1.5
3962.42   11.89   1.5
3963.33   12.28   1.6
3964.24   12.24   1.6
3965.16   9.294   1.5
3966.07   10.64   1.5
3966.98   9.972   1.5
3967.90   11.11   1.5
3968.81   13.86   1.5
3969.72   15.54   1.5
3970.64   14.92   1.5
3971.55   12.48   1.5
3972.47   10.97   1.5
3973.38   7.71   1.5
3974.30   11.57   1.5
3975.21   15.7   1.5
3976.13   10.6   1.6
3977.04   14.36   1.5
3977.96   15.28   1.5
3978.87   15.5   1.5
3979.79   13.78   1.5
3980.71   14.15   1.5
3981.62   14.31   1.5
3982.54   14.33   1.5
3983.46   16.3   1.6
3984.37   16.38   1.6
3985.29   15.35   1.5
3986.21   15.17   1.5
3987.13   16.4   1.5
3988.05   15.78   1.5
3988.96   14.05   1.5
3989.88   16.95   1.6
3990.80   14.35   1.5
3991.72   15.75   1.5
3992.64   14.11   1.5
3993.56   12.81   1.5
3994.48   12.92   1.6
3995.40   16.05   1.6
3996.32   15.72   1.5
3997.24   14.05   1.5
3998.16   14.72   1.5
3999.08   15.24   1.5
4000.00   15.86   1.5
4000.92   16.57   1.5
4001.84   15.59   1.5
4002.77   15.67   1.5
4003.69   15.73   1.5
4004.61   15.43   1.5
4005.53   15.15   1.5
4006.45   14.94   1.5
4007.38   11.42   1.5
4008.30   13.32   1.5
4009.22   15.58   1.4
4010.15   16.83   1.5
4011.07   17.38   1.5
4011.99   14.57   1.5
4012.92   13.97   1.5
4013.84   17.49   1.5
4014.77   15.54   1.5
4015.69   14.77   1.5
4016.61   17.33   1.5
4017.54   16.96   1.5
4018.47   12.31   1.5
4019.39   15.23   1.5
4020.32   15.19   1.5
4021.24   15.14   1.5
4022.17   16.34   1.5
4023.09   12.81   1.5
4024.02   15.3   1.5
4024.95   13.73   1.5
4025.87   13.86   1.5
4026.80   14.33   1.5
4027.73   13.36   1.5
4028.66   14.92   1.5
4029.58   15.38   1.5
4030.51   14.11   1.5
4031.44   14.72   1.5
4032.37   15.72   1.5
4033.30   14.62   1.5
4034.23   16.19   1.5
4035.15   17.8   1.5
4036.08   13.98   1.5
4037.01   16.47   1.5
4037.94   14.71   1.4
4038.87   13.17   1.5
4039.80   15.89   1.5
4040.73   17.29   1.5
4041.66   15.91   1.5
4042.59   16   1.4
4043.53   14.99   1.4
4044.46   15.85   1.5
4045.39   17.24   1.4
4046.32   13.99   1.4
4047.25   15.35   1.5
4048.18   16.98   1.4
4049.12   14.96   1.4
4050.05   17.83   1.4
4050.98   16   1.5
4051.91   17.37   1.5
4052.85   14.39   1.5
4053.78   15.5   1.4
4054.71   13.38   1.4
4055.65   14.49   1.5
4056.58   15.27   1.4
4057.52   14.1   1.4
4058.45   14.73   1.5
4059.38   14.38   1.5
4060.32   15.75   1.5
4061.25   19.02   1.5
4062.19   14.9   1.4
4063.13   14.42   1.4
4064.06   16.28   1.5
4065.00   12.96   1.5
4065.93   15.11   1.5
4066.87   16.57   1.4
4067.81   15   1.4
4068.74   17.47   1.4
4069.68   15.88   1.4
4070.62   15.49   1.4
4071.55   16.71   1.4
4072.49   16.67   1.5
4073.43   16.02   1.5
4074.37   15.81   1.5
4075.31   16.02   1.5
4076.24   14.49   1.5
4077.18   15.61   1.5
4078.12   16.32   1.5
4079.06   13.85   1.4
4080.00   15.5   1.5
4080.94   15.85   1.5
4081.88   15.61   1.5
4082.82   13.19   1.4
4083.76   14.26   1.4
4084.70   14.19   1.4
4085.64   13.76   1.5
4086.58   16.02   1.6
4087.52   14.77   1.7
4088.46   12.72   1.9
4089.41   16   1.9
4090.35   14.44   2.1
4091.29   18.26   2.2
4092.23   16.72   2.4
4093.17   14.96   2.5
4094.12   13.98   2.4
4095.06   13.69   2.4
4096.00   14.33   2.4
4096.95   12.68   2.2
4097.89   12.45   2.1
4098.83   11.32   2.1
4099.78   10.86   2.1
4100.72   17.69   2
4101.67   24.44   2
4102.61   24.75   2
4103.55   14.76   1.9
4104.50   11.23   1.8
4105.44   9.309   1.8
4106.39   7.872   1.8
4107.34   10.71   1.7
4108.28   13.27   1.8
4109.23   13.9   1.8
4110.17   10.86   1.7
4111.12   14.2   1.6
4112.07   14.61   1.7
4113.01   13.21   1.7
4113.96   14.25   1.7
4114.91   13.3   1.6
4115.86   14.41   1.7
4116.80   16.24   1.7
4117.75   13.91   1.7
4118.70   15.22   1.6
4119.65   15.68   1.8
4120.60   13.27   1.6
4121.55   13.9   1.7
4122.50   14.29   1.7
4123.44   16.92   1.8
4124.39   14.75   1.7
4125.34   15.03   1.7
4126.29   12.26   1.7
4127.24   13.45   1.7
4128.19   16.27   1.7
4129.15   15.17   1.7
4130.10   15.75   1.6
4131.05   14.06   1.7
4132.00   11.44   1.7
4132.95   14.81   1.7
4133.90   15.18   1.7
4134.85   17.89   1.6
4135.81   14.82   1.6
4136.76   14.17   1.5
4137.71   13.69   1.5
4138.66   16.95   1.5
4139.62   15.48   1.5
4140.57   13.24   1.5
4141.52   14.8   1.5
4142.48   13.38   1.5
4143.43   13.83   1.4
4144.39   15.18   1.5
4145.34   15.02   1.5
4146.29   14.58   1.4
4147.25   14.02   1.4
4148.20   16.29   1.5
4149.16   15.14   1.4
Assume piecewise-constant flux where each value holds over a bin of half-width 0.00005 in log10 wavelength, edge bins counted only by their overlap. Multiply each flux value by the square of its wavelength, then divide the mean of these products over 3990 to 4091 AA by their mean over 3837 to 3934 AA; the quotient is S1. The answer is 1.2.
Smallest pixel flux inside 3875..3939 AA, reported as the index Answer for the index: 10.52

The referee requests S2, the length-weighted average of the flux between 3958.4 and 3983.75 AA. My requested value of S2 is 12.9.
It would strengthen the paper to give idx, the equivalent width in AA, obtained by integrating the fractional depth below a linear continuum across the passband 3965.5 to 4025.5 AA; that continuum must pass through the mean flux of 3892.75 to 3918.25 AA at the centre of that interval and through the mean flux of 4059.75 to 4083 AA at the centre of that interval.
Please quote 3.0 AA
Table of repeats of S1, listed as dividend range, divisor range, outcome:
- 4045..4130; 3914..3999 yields 1.13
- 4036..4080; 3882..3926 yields 1.16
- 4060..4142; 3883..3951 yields 1.13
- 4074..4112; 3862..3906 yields 1.13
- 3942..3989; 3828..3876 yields 1.07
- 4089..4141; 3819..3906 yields 1.19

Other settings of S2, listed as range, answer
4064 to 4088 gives 15.3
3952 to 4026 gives 14.4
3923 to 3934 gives 13.6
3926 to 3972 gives 13.8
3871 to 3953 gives 14.3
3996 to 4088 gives 15.3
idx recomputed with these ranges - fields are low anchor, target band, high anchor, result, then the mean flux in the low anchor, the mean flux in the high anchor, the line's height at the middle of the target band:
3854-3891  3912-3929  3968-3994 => -0.73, 14.5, 14.2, 14.4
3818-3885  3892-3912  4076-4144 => -1.09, 13.6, 14.5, 13.8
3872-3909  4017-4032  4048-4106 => 0.26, 13.9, 15.3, 14.9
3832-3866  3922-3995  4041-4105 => 2.81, 13.7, 15.4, 14.5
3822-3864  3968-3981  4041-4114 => 0.94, 13.3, 15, 14.3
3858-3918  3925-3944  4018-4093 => 1.18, 14.6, 15.3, 14.8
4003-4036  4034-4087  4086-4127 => -2.72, 15.1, 14.4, 14.7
